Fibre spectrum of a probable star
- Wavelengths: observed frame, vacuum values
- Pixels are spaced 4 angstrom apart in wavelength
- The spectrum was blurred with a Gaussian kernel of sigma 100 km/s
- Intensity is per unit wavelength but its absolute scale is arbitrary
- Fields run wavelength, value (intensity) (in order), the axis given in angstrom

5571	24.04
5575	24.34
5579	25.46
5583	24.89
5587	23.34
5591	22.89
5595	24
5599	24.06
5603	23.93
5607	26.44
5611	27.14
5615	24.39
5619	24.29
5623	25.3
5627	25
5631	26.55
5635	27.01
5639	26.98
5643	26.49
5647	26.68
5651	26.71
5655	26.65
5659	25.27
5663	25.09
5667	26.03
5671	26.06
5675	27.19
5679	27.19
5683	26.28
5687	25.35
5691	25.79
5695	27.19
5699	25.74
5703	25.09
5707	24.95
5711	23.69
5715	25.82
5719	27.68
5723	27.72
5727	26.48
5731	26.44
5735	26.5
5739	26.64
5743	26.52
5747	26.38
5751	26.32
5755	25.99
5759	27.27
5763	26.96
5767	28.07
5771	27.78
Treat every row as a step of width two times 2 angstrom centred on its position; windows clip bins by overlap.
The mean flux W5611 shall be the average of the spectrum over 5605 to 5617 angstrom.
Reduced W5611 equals 26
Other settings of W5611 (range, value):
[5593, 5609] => 24.6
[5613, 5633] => 25.1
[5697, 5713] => 24.9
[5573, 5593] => 24.2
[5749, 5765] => 26.6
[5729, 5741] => 26.5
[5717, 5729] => 27.3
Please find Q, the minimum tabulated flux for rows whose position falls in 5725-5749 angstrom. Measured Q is 26.38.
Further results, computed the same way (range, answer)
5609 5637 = 24.29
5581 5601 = 22.89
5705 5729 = 23.69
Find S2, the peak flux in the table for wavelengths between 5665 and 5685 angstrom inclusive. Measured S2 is 27.19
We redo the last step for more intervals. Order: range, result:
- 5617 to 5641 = 27.01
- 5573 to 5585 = 25.46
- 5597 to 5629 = 27.14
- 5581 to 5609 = 26.44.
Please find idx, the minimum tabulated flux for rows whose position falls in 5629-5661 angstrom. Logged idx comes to 25.27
